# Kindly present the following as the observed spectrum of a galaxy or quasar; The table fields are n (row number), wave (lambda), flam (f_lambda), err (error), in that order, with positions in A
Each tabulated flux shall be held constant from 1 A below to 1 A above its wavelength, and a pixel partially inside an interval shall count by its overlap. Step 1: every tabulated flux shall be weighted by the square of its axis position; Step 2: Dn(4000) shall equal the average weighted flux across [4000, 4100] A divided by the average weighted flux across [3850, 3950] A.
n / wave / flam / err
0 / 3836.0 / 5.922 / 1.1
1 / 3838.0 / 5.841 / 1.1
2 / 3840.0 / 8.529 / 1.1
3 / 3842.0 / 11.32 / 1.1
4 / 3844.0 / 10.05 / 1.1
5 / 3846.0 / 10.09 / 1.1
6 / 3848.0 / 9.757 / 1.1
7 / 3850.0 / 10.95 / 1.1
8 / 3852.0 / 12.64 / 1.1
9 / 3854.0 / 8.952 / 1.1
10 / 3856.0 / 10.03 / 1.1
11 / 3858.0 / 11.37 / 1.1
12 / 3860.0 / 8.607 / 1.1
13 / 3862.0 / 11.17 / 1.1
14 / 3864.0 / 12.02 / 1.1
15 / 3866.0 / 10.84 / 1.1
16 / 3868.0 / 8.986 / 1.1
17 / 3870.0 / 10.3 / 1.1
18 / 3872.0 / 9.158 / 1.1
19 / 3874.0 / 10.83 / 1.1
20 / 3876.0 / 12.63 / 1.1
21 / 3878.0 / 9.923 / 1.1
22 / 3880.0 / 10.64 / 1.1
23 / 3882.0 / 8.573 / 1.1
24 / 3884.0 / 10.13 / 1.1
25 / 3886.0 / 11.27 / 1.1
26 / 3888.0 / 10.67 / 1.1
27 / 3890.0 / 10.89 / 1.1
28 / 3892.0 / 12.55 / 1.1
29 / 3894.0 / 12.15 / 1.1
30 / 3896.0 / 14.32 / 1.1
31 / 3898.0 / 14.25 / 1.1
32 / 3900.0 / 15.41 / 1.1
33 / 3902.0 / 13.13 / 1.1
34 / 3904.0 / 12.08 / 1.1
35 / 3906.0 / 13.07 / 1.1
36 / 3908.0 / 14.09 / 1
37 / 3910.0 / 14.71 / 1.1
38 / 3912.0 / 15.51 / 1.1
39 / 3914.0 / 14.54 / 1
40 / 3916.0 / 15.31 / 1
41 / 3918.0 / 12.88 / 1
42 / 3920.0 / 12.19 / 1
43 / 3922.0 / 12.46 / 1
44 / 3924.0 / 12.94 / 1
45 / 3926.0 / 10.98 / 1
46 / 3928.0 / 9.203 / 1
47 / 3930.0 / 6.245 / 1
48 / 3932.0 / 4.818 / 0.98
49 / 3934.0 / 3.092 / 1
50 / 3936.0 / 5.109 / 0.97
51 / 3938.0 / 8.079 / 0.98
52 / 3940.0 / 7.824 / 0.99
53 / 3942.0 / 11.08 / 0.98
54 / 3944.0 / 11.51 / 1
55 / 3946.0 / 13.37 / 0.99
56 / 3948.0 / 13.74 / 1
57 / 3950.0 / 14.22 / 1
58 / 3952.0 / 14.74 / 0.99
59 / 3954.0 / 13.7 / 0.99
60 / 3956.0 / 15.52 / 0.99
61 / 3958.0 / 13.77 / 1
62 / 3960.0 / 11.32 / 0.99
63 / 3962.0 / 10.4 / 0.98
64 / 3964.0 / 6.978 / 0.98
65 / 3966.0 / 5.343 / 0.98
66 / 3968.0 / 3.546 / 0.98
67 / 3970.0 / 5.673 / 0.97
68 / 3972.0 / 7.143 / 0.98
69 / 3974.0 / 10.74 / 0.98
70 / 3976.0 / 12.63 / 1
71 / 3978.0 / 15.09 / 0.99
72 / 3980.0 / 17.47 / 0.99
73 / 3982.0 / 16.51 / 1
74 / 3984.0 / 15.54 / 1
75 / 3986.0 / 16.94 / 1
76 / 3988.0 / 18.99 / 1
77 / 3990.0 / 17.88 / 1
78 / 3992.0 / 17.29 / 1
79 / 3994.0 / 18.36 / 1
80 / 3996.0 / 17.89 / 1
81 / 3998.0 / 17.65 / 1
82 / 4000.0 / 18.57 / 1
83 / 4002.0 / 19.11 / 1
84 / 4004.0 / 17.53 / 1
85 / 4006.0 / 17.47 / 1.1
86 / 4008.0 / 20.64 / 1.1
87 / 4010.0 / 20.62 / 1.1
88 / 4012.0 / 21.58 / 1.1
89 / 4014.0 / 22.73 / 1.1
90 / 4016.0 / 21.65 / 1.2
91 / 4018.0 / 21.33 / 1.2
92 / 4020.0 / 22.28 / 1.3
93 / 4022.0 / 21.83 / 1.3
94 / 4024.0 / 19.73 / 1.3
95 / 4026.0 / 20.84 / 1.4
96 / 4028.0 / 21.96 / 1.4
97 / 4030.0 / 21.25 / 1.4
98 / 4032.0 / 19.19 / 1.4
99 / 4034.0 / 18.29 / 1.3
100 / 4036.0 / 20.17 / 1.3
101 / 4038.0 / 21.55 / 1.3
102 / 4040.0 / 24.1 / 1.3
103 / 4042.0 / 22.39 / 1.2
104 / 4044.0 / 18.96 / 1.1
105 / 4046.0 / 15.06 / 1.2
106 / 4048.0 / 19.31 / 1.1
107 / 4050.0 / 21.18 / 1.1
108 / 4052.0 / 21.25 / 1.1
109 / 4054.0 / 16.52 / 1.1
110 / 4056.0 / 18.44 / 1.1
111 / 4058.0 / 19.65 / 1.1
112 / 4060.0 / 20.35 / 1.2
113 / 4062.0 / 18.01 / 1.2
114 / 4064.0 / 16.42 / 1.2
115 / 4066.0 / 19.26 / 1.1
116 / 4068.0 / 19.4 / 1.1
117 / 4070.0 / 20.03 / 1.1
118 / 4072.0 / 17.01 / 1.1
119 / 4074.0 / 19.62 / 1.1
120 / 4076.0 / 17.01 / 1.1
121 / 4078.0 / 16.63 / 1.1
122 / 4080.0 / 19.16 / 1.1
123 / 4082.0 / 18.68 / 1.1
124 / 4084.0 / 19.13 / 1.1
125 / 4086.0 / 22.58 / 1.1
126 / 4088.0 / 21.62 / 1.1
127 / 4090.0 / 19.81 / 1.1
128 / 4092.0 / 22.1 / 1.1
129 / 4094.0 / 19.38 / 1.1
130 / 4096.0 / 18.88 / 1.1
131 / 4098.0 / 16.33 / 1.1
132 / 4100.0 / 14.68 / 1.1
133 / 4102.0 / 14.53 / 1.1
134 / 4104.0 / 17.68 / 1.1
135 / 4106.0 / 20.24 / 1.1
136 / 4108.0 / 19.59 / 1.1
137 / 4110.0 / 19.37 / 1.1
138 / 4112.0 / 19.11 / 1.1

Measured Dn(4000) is 1.90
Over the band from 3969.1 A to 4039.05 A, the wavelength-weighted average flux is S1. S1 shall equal 18.1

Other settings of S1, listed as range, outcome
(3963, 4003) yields 14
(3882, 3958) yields 11.8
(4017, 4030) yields 21.3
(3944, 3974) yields 10.7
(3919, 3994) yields 11.6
